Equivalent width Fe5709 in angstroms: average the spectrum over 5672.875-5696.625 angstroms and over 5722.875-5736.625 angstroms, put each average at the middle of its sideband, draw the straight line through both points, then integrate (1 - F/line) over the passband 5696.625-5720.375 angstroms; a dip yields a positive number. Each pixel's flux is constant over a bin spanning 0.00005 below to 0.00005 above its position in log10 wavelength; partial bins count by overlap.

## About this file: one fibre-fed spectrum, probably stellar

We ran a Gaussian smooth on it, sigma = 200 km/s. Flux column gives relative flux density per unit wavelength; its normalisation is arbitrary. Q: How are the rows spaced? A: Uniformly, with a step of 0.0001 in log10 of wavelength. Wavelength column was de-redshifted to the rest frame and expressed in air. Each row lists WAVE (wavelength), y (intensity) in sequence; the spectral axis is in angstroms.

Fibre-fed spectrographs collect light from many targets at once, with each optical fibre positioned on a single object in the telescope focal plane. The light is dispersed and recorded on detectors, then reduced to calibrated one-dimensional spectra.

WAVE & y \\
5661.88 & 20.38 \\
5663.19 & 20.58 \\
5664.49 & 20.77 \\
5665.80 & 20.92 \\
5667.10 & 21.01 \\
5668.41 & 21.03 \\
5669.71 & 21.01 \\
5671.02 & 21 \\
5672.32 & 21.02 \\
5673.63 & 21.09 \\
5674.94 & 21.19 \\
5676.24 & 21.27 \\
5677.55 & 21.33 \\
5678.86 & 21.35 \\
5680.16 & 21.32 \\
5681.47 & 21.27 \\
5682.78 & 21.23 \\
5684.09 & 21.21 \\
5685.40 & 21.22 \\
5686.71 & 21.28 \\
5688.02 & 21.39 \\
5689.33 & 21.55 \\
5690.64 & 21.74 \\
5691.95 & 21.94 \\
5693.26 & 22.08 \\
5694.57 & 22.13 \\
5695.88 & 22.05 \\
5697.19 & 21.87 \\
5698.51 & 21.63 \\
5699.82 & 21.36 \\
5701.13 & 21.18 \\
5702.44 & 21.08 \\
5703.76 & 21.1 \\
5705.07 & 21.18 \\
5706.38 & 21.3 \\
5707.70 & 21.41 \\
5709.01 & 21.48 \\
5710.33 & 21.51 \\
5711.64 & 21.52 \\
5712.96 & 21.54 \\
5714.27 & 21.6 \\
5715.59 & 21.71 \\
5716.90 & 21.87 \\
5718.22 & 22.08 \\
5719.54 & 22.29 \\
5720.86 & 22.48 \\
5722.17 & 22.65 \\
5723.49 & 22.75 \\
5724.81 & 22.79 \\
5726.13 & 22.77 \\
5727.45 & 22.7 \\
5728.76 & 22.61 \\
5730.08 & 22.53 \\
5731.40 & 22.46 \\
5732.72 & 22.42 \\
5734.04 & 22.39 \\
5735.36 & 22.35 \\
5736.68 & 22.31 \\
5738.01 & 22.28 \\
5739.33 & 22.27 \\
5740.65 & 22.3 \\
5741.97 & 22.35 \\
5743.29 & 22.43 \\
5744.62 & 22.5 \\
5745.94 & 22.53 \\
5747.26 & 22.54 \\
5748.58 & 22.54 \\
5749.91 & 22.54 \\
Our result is 0.6 angstroms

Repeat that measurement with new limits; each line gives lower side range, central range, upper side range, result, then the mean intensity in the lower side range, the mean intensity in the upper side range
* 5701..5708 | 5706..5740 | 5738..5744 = -0.61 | 21.2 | 22.3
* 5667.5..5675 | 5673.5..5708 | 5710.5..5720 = -0.13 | 21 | 21.8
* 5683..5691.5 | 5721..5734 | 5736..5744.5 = -0.31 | 21.4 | 22.3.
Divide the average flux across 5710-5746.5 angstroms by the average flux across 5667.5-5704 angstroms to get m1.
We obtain 1.04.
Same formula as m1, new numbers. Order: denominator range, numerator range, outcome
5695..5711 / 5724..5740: 1.05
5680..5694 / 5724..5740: 1.05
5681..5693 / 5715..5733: 1.05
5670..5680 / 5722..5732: 1.07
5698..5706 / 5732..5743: 1.05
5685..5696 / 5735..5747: 1.03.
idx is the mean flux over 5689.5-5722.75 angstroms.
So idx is 21.7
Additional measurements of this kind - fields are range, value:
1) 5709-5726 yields 22.1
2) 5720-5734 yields 22.6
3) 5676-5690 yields 21.3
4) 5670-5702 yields 21.4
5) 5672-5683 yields 21.2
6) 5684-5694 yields 21.6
